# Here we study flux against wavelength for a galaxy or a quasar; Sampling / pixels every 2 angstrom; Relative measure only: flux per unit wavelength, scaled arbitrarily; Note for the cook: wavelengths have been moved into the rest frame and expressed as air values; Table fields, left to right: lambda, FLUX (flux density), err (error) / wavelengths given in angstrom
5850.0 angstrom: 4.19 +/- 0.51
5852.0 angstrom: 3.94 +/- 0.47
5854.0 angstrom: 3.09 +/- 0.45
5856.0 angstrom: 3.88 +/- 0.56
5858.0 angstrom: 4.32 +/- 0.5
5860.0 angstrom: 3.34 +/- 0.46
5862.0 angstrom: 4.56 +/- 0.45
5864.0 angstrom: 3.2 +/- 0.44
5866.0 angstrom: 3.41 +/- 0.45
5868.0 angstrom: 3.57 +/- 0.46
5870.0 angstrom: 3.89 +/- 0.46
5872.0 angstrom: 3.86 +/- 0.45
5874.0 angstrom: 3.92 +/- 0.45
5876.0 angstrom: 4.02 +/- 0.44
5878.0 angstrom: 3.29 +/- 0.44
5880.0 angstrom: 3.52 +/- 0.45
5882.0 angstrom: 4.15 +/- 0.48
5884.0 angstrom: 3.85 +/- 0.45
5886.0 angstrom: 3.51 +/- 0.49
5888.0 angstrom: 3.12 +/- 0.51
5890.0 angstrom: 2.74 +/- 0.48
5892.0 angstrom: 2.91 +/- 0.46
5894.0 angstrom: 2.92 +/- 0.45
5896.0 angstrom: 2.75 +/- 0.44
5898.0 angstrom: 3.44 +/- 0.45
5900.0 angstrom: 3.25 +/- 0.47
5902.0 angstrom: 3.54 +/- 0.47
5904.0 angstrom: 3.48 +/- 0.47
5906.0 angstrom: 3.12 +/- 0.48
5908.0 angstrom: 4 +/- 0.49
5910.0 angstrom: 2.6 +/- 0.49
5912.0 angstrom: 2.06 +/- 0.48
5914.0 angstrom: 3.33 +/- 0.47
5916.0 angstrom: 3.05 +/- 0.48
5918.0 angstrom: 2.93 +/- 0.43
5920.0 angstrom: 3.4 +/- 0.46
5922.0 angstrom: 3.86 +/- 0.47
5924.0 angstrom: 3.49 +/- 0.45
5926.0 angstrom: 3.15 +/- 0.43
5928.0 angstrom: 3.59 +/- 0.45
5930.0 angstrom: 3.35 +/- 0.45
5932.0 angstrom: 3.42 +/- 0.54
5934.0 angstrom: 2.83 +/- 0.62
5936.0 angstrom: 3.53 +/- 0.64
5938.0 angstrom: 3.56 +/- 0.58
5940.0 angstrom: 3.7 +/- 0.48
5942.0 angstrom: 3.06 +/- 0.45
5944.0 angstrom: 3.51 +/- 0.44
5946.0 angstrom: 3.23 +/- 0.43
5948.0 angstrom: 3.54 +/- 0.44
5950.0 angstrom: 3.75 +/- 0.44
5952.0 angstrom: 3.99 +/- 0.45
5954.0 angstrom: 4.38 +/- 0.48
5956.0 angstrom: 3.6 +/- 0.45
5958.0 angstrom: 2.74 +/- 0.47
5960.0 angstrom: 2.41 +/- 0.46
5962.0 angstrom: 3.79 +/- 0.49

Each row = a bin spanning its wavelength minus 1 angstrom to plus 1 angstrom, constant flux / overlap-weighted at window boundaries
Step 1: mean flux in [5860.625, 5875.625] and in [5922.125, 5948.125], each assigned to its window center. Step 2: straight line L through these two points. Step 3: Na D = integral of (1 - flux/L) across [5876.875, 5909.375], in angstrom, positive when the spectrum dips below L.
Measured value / 2.6 angstrom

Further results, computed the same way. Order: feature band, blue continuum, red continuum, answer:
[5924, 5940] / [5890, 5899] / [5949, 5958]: 0.5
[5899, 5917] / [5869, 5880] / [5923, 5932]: 1.9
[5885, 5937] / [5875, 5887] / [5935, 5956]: 6.6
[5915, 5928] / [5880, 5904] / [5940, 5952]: 0.3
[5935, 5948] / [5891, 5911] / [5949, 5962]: -0.1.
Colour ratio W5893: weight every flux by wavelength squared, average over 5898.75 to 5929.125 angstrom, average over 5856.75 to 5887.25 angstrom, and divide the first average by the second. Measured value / 0.88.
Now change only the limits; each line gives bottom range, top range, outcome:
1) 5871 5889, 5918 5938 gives 0.93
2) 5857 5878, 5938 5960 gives 0.95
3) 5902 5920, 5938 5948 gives 1.11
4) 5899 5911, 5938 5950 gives 1.05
